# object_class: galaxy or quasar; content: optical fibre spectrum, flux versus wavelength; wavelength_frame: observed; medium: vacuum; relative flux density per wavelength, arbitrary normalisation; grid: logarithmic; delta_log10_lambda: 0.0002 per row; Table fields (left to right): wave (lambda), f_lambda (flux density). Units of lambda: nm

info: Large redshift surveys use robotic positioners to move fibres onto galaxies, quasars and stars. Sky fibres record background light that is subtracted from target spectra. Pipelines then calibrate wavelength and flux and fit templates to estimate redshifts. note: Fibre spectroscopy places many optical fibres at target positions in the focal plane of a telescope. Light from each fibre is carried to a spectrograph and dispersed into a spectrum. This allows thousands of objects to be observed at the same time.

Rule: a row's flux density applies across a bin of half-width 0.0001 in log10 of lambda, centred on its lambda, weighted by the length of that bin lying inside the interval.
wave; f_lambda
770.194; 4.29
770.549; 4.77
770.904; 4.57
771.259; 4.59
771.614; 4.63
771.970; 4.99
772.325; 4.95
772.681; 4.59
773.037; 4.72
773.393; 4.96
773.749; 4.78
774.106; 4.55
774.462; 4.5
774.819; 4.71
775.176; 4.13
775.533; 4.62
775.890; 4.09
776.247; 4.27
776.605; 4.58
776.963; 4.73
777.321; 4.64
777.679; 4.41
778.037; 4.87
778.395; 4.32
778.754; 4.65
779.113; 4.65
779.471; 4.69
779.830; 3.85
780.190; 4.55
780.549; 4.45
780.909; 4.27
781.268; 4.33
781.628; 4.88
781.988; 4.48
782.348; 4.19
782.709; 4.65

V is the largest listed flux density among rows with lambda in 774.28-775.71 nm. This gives 4.71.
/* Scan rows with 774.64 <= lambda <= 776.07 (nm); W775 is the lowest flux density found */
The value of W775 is 4.09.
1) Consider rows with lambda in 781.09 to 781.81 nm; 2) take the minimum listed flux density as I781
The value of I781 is 4.33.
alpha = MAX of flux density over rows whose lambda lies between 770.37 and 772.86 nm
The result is 4.99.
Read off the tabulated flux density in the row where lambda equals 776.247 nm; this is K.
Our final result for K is 4.27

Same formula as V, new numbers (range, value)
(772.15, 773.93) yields 4.96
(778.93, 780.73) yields 4.69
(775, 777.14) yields 4.73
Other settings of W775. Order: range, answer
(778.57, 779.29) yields 4.65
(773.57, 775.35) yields 4.13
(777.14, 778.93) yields 4.32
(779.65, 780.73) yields 3.85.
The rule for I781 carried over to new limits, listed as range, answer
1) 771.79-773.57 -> 4.59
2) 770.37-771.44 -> 4.57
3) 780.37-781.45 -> 4.27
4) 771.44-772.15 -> 4.63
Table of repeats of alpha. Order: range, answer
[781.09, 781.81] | 4.88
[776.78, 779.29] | 4.87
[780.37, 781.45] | 4.45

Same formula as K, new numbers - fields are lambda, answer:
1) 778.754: 4.65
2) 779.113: 4.65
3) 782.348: 4.19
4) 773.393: 4.96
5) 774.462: 4.5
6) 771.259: 4.59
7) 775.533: 4.62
